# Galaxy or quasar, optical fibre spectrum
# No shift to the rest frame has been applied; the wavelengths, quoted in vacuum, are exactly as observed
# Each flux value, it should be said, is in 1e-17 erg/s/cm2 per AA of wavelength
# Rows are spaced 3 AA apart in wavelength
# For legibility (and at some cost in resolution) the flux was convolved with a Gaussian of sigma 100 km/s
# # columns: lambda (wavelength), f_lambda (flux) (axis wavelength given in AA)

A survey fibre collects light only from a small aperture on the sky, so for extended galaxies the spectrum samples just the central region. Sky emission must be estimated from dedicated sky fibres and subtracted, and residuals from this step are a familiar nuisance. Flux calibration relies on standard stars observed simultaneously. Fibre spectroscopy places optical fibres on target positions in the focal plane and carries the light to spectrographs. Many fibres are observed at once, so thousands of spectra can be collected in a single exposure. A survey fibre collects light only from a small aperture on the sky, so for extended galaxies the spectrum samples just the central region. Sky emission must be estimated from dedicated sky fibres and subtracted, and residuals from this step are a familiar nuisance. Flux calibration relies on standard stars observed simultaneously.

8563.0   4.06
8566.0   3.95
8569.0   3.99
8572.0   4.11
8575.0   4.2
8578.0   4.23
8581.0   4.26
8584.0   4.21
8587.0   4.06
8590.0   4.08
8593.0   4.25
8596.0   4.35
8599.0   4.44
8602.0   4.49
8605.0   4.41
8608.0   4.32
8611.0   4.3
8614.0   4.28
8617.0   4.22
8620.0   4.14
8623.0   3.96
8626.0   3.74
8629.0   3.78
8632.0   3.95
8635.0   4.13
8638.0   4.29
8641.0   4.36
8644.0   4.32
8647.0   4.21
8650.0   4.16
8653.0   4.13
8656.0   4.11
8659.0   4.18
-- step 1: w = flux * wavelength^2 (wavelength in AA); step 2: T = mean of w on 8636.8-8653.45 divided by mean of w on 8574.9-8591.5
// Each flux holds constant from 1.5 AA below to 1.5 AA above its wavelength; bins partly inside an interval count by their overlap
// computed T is 1.03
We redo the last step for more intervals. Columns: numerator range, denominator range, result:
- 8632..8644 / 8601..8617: 0.98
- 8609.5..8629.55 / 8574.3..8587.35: 0.98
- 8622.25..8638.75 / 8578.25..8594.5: 0.96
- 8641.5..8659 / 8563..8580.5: 1.04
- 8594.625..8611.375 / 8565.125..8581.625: 1.07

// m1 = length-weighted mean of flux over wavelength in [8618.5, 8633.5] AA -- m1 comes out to 3.91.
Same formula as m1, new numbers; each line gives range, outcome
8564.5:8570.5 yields 3.97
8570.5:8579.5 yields 4.18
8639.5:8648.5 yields 4.3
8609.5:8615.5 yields 4.29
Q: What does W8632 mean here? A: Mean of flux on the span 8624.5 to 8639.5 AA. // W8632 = 3.98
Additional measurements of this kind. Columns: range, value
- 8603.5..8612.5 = 4.34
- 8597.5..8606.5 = 4.45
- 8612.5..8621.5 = 4.21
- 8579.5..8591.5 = 4.15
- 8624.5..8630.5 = 3.76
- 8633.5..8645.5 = 4.28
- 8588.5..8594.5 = 4.17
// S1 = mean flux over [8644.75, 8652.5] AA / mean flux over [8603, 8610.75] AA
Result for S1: 0.96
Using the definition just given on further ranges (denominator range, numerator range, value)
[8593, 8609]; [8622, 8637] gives 0.89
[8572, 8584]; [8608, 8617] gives 1.02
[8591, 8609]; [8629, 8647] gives 0.96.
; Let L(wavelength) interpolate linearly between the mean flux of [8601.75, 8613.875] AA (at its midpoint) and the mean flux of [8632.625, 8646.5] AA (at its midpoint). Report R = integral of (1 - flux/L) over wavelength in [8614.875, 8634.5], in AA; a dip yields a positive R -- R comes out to 1.4 AA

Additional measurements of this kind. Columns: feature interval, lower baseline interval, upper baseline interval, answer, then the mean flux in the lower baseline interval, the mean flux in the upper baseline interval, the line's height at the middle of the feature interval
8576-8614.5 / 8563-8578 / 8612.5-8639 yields -2.0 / 4.08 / 4.05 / 4.07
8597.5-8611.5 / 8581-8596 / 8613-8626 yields -0.9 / 4.18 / 4.1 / 4.14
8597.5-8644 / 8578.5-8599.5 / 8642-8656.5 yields 0.2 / 4.23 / 4.2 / 4.21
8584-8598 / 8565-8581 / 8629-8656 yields -0.2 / 4.12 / 4.17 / 4.13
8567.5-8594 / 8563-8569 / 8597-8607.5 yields 0.1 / 3.99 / 4.43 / 4.17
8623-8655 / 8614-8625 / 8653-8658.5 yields 0.2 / 4.11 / 4.13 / 4.12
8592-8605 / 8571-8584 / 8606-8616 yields -0.4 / 4.2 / 4.3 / 4.27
